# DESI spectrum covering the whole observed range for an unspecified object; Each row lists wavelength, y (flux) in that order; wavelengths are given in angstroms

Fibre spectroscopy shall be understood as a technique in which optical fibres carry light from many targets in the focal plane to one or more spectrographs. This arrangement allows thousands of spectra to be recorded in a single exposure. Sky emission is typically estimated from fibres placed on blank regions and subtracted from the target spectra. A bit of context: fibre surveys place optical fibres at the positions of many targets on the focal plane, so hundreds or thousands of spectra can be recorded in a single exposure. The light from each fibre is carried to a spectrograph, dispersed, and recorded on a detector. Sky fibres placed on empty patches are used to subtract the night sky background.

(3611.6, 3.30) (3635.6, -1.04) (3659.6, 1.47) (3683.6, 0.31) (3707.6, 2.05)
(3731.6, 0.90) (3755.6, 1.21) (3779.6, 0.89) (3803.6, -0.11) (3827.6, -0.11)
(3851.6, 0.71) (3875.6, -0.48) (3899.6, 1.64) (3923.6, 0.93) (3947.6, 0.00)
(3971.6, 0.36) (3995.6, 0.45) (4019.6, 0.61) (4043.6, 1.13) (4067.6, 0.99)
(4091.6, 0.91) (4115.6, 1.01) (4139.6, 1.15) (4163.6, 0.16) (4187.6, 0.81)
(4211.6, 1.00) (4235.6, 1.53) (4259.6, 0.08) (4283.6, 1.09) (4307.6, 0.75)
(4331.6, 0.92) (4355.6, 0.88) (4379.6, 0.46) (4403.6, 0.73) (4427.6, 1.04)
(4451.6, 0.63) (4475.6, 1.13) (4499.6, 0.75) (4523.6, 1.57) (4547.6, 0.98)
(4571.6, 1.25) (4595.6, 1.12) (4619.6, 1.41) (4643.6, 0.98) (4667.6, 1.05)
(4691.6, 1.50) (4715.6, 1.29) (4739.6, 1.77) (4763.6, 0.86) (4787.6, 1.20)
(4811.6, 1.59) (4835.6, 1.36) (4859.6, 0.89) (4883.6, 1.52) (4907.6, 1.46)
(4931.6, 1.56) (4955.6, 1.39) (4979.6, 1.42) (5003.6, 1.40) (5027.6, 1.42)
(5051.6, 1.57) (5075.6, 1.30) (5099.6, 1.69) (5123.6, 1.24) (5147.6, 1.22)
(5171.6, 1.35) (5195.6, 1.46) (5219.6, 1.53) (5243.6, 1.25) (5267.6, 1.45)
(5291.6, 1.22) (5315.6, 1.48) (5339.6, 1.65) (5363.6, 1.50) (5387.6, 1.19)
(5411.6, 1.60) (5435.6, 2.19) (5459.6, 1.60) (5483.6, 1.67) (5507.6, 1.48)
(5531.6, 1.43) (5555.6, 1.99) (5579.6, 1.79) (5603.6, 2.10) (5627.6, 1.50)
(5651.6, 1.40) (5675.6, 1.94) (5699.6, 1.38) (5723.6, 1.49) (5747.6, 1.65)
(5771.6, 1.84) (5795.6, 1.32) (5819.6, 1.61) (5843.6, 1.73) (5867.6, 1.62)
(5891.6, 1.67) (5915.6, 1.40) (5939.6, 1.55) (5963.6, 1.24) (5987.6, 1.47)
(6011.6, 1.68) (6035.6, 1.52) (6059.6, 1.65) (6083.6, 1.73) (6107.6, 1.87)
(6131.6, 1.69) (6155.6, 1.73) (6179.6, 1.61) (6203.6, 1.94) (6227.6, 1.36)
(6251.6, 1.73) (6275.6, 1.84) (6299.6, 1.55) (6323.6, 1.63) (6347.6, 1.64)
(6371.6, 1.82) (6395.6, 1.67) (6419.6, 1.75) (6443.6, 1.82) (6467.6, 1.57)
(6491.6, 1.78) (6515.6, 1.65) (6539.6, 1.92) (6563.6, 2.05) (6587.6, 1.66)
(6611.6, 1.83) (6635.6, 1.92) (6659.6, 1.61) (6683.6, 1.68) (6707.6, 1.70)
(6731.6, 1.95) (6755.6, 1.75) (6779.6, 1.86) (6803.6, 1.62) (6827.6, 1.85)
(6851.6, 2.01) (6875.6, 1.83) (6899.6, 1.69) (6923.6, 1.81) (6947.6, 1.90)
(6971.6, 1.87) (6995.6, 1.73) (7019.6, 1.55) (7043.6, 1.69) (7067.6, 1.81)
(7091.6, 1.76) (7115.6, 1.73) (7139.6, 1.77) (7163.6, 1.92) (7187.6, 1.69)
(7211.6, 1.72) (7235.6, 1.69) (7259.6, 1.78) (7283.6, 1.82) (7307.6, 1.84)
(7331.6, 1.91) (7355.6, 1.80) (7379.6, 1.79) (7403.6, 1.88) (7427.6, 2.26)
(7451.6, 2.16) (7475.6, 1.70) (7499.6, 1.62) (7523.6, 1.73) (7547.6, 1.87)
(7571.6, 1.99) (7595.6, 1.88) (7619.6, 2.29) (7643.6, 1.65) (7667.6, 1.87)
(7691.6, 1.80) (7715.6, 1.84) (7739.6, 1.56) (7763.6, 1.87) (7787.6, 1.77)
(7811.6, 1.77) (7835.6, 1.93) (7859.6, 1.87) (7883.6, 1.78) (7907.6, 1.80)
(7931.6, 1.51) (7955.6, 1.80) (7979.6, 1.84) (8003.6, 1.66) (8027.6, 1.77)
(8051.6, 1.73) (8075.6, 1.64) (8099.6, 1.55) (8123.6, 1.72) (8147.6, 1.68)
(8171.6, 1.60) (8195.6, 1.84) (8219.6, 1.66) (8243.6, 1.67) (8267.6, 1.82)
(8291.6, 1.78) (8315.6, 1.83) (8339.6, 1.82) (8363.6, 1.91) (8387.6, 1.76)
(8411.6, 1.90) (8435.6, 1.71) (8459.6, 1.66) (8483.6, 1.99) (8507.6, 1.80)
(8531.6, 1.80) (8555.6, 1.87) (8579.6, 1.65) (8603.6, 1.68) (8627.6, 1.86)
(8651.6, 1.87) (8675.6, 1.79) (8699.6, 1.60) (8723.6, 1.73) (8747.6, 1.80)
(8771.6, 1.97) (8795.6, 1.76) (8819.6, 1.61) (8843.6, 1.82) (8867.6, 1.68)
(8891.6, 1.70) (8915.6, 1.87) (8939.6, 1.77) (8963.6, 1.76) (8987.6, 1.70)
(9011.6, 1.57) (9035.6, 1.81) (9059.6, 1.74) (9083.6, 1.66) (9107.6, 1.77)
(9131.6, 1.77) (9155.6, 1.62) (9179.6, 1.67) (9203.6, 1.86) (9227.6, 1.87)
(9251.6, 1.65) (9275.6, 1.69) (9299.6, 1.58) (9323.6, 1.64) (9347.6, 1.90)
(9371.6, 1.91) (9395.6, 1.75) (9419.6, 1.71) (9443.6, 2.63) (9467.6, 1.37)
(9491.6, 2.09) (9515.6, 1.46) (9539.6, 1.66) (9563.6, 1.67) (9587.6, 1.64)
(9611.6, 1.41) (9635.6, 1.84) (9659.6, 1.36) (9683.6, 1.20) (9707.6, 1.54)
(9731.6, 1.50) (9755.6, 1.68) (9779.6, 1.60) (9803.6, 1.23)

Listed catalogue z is 0.132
